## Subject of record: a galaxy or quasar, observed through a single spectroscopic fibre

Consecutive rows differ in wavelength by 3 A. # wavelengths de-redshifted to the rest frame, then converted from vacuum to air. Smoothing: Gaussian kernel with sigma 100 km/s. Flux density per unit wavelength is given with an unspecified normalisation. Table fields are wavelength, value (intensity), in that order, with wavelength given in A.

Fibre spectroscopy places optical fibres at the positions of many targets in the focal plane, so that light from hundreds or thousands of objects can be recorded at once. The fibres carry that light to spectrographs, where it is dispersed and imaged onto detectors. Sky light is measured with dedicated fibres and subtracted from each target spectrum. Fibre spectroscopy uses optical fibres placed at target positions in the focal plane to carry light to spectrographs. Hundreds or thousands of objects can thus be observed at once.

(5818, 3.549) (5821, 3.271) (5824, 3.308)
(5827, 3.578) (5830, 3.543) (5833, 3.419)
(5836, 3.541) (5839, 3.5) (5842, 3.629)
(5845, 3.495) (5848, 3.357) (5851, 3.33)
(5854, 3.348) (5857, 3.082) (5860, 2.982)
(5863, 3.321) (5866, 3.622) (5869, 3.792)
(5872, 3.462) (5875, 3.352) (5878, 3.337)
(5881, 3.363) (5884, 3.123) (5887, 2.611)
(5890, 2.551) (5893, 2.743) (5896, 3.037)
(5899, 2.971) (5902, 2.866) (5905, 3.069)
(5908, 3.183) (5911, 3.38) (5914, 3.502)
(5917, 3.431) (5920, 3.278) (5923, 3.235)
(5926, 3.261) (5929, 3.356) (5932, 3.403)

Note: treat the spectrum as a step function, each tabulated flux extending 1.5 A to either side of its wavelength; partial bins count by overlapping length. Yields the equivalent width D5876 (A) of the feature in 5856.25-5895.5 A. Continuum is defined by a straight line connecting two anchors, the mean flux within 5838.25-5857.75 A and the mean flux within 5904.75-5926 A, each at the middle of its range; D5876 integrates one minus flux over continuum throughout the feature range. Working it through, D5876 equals 2.1 A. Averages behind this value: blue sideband 3.4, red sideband 3.31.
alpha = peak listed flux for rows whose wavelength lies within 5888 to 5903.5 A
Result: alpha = 3.037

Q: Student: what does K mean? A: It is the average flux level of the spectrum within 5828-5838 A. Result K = 3.5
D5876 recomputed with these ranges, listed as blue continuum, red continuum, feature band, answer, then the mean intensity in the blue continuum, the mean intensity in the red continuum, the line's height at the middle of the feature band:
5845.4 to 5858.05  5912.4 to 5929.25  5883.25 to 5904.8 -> 3.1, 3.31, 3.34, 3.33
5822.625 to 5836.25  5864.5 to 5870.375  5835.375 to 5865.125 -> 2.0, 3.47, 3.71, 3.6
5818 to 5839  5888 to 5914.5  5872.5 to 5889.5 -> 0.0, 3.45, 3.01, 3.13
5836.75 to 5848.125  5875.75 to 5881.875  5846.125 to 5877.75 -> 0.5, 3.51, 3.35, 3.43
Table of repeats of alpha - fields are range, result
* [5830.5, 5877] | 3.792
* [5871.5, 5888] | 3.462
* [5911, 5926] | 3.502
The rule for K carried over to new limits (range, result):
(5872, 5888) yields 3.2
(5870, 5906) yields 3.05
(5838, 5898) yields 3.25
